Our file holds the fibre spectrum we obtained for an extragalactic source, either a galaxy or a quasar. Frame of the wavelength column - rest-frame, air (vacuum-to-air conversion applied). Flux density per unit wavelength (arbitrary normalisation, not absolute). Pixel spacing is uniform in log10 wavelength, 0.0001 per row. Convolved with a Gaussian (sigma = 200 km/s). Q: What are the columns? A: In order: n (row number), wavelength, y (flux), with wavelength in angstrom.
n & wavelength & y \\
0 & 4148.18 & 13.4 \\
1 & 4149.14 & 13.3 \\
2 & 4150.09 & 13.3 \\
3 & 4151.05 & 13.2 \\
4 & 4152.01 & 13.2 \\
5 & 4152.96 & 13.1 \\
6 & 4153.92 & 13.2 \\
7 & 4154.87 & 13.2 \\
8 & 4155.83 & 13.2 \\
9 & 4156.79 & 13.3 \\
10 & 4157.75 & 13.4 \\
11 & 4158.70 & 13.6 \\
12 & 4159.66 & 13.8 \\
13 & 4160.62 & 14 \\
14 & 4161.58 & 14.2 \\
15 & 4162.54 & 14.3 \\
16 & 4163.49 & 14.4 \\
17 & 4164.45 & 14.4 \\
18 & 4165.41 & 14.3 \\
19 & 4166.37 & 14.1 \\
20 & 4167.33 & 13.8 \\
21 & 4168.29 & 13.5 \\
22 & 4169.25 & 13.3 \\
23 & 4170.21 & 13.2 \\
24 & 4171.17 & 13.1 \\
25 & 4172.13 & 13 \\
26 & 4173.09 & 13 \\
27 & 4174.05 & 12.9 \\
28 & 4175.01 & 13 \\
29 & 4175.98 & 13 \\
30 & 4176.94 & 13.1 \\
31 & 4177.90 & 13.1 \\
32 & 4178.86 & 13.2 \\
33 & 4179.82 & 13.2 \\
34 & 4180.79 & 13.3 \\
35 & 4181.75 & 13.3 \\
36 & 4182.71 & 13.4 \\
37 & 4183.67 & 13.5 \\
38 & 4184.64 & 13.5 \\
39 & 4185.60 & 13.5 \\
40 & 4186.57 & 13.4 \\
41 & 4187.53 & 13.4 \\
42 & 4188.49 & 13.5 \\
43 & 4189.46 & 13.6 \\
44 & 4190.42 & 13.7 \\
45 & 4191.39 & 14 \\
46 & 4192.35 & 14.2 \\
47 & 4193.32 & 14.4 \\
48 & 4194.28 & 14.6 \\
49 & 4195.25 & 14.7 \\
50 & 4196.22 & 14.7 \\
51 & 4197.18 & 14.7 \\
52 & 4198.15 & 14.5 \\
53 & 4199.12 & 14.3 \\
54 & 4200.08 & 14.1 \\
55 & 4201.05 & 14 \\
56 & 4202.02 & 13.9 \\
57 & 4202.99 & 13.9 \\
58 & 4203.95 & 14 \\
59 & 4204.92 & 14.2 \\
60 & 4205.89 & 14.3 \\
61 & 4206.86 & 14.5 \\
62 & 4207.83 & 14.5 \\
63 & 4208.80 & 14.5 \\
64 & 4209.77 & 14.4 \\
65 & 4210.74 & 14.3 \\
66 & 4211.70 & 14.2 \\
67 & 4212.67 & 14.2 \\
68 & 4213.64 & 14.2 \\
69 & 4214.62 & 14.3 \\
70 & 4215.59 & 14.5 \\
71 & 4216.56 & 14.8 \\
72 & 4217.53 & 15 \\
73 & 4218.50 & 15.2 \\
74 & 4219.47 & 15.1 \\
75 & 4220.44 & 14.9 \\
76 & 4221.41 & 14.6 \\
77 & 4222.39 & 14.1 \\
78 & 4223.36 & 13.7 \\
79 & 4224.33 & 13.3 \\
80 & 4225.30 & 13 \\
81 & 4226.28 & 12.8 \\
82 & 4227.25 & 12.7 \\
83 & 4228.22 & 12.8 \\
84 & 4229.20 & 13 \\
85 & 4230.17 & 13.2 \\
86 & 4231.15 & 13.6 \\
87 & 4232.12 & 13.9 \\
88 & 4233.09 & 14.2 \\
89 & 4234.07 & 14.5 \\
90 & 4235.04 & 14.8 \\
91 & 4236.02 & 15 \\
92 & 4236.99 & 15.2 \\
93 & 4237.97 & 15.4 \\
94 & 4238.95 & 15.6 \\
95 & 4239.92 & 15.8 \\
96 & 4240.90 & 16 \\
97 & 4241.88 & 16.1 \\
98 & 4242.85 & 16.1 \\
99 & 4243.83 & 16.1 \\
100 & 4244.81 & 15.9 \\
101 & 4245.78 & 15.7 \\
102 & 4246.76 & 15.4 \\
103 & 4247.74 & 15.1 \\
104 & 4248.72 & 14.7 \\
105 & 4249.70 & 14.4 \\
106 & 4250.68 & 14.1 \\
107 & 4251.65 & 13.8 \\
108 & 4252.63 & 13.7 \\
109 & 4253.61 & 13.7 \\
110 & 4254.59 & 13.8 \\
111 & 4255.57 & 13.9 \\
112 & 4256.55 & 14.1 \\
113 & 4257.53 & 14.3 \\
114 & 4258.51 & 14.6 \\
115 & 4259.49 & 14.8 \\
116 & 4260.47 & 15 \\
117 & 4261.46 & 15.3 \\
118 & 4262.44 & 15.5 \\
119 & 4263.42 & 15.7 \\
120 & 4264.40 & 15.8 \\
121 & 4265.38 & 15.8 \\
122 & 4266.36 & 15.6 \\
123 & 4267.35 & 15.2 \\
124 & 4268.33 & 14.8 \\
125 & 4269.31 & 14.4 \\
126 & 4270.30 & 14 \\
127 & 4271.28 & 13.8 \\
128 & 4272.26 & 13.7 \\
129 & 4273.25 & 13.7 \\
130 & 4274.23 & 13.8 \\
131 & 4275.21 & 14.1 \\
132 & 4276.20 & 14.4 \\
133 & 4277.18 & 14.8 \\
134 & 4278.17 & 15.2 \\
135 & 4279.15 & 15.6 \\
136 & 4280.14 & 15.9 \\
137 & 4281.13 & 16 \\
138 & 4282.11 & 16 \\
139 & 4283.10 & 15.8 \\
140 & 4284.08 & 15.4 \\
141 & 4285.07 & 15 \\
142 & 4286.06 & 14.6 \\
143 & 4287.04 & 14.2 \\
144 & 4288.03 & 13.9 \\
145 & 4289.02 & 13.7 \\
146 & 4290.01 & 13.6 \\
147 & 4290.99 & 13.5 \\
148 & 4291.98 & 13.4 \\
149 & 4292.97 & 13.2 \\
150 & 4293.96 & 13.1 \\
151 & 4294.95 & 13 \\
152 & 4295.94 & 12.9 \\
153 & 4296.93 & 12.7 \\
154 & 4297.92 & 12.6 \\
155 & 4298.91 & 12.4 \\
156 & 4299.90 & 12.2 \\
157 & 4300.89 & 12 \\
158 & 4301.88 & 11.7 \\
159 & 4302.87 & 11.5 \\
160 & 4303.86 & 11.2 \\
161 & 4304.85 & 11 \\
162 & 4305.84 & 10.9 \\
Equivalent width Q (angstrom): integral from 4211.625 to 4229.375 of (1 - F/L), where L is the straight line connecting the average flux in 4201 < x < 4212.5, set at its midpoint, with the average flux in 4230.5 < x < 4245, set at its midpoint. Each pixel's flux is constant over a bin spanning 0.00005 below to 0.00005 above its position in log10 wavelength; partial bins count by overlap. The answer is 0.7 angstrom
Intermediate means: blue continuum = 14.2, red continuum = 15.2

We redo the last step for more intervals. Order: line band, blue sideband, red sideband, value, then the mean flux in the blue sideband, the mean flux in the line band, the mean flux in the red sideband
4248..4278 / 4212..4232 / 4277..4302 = -1.2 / 13.9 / 14.5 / 14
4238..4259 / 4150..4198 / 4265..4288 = -0.6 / 13.6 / 14.9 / 14.8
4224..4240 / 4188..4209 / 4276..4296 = 0.3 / 14.2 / 14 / 14.5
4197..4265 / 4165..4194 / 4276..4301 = -3.8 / 13.5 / 14.5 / 14.1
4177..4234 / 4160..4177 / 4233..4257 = 1.1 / 13.6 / 14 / 14.9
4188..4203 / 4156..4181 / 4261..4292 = -0.4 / 13.5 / 14.2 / 14.8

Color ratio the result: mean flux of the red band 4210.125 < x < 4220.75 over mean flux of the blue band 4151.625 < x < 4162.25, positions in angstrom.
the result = 1.1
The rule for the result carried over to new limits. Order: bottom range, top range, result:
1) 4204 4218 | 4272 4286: 1.04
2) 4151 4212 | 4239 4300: 1.06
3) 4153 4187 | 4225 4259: 1.08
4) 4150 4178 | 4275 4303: 1.03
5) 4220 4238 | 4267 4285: 1.07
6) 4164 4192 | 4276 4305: 1.02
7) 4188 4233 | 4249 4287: 1.04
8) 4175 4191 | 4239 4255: 1.13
